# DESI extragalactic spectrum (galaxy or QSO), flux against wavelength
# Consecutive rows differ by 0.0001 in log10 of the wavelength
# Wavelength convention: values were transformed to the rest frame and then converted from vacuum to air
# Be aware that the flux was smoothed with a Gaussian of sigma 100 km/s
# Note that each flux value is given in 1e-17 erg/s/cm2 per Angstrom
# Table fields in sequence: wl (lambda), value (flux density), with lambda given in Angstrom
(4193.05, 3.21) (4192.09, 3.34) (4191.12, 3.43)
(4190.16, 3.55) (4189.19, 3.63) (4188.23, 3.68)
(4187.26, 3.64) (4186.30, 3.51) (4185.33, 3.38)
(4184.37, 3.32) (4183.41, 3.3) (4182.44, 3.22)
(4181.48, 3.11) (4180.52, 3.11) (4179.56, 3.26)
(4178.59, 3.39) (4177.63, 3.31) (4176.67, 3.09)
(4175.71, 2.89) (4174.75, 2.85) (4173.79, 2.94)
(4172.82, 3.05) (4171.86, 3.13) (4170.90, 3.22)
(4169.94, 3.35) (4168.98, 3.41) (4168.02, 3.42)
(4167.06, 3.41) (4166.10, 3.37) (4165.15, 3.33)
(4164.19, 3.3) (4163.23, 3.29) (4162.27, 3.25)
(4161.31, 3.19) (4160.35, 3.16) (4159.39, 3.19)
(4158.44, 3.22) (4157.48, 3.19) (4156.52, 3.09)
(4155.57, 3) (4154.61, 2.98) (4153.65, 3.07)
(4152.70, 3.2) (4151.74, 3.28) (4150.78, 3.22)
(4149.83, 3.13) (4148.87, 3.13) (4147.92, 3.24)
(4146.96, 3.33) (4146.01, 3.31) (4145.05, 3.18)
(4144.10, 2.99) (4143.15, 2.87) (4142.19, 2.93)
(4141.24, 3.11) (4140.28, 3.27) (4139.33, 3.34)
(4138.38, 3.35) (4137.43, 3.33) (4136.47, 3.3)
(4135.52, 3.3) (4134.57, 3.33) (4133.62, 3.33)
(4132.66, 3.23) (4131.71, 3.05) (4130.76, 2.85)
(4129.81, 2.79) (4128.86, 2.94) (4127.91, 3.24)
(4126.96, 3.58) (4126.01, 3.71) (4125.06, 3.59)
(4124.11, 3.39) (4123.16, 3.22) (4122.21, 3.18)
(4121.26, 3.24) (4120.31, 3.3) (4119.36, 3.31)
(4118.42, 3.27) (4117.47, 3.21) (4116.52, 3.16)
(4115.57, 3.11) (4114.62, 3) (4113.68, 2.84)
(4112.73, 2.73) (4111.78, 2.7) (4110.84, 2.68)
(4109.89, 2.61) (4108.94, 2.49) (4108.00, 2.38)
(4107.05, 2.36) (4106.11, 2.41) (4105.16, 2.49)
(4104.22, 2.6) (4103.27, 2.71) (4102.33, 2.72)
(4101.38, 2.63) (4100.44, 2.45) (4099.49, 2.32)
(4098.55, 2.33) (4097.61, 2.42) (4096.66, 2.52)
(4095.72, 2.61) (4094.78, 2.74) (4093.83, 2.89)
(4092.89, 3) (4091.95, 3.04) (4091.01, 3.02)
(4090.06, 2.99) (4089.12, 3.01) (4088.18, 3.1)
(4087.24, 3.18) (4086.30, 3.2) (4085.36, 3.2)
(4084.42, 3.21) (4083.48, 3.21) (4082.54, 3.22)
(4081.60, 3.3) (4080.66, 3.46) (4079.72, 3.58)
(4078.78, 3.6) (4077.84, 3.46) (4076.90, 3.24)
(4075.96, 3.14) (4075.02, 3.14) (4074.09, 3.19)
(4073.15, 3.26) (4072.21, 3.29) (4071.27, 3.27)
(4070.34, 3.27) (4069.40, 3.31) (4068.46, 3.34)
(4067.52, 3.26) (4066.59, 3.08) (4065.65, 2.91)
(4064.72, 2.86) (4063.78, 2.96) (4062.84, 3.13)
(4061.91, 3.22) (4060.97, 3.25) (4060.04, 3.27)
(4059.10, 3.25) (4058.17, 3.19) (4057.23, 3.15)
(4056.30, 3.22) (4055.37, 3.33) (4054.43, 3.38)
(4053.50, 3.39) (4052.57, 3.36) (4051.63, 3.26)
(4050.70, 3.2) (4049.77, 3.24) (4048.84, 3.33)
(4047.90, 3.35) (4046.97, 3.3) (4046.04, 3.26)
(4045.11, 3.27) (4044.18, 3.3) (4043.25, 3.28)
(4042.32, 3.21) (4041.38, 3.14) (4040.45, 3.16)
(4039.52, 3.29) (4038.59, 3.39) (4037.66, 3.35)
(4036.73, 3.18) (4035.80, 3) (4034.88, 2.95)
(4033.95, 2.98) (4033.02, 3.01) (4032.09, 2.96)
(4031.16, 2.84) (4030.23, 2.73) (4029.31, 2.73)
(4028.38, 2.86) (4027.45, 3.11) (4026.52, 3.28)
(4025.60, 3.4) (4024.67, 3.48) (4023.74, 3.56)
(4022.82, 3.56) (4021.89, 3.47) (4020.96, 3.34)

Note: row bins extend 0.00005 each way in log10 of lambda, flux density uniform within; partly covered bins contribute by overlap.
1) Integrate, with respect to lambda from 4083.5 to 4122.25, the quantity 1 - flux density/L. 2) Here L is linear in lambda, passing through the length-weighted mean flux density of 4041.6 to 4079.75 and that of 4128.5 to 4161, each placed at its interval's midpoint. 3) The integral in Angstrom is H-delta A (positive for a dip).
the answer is 4.4 Angstrom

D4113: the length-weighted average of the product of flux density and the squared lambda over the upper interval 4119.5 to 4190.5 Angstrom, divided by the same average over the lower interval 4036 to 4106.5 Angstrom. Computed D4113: 1.09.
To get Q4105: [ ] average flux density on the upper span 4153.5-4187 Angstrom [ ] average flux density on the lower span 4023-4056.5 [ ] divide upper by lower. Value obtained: 1.00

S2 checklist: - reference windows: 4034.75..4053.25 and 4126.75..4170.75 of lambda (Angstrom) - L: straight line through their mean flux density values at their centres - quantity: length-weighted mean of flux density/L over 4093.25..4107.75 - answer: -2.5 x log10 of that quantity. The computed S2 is 0.26 mag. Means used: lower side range 3.25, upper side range 3.2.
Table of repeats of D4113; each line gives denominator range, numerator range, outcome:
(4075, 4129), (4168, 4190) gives 1.14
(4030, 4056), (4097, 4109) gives 0.80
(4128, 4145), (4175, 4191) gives 1.09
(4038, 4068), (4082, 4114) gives 0.88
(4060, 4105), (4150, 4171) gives 1.11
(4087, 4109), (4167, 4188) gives 1.26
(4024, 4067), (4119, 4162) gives 1.06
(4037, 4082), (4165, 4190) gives 1.07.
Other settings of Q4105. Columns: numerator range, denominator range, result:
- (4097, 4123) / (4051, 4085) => 0.85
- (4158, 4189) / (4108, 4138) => 1.05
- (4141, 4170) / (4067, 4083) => 0.97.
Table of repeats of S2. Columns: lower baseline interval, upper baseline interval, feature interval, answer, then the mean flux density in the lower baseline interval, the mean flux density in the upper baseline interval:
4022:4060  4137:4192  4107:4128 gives 0.055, 3.21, 3.24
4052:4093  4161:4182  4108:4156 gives 0.028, 3.22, 3.21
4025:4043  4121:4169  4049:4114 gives 0.046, 3.09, 3.22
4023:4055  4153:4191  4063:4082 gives -0.011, 3.2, 3.25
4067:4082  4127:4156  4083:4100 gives 0.138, 3.32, 3.16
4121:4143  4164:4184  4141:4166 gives 0.020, 3.24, 3.21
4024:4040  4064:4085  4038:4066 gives -0.021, 3.1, 3.25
